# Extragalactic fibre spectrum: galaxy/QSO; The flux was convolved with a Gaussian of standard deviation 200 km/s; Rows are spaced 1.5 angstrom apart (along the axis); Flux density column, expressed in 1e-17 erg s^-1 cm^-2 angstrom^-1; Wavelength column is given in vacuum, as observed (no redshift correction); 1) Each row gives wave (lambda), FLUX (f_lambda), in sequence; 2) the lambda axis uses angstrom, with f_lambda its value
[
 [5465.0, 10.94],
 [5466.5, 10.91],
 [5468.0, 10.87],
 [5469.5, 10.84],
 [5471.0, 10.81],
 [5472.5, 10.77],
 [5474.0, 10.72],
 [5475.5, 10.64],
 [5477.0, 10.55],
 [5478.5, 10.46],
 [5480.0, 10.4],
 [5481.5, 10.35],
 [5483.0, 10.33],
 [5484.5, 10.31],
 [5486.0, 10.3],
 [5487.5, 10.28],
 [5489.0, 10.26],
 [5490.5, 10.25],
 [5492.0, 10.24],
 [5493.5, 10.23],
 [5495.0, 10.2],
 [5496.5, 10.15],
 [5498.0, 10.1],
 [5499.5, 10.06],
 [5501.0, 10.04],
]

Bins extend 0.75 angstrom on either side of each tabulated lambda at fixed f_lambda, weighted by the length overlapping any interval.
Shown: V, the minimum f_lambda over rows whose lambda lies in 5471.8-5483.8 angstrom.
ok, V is 10.33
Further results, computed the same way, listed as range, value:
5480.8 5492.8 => 10.24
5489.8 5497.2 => 10.15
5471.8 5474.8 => 10.72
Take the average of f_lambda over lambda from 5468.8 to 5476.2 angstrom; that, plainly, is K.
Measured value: 10.8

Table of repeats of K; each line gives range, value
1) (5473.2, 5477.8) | 10.6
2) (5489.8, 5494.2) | 10.2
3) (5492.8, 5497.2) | 10.2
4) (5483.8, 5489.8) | 10.3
